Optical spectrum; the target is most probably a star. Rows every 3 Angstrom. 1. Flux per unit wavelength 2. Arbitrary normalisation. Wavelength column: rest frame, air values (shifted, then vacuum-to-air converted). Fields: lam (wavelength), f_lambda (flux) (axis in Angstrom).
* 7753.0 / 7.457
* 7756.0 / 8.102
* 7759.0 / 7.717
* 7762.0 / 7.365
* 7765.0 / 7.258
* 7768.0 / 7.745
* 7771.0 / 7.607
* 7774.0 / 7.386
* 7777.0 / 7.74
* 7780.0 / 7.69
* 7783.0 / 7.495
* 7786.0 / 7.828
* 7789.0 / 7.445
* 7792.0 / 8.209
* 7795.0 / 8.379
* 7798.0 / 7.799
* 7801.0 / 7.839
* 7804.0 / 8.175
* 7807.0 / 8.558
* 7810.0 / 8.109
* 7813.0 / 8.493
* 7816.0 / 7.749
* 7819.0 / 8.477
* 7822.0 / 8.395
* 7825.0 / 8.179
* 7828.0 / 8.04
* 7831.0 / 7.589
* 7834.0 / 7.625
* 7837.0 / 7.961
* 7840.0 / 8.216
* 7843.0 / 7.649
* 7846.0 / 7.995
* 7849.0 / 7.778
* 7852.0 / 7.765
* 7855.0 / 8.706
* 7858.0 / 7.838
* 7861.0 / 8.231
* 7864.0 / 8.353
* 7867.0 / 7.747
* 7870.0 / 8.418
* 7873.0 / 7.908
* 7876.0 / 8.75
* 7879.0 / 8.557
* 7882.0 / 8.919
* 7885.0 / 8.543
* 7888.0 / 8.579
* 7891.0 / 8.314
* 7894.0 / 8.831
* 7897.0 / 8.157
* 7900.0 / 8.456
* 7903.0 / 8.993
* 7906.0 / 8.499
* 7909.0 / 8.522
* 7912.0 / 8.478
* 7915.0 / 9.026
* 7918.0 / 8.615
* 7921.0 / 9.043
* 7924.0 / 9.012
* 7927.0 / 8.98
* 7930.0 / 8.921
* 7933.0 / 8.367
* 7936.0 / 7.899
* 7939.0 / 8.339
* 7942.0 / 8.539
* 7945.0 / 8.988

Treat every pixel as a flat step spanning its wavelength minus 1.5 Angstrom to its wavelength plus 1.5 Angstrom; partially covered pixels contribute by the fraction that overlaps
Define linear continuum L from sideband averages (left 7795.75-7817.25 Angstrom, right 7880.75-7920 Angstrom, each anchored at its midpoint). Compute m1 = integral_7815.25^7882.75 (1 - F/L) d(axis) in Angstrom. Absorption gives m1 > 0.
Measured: 1.8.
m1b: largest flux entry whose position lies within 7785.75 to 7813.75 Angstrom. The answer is 8.558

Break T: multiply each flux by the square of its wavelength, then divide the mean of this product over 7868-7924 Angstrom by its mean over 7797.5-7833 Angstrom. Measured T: 1.08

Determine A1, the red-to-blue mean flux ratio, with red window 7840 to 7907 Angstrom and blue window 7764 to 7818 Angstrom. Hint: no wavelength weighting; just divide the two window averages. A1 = 1.1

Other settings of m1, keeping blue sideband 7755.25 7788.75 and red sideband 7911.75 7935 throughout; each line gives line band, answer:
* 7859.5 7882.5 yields 0.2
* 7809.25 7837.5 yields -0.2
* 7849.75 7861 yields 0.2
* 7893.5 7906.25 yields 0.1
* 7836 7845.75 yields 0.2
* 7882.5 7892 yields 0.0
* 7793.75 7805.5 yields -0.3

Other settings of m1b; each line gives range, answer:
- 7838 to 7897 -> 8.919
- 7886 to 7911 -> 8.993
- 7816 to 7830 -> 8.477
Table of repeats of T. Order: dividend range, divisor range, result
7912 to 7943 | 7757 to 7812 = 1.15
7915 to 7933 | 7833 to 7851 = 1.15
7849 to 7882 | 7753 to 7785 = 1.11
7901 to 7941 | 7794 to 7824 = 1.09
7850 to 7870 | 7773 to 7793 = 1.08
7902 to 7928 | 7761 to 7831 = 1.15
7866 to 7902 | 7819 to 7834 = 1.07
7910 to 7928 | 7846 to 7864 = 1.11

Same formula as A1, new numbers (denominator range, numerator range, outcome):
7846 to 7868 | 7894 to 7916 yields 1.07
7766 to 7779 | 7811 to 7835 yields 1.06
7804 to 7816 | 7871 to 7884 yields 1.03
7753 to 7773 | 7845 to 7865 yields 1.06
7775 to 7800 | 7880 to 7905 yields 1.10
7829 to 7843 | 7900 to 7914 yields 1.10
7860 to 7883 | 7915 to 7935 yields 1.06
